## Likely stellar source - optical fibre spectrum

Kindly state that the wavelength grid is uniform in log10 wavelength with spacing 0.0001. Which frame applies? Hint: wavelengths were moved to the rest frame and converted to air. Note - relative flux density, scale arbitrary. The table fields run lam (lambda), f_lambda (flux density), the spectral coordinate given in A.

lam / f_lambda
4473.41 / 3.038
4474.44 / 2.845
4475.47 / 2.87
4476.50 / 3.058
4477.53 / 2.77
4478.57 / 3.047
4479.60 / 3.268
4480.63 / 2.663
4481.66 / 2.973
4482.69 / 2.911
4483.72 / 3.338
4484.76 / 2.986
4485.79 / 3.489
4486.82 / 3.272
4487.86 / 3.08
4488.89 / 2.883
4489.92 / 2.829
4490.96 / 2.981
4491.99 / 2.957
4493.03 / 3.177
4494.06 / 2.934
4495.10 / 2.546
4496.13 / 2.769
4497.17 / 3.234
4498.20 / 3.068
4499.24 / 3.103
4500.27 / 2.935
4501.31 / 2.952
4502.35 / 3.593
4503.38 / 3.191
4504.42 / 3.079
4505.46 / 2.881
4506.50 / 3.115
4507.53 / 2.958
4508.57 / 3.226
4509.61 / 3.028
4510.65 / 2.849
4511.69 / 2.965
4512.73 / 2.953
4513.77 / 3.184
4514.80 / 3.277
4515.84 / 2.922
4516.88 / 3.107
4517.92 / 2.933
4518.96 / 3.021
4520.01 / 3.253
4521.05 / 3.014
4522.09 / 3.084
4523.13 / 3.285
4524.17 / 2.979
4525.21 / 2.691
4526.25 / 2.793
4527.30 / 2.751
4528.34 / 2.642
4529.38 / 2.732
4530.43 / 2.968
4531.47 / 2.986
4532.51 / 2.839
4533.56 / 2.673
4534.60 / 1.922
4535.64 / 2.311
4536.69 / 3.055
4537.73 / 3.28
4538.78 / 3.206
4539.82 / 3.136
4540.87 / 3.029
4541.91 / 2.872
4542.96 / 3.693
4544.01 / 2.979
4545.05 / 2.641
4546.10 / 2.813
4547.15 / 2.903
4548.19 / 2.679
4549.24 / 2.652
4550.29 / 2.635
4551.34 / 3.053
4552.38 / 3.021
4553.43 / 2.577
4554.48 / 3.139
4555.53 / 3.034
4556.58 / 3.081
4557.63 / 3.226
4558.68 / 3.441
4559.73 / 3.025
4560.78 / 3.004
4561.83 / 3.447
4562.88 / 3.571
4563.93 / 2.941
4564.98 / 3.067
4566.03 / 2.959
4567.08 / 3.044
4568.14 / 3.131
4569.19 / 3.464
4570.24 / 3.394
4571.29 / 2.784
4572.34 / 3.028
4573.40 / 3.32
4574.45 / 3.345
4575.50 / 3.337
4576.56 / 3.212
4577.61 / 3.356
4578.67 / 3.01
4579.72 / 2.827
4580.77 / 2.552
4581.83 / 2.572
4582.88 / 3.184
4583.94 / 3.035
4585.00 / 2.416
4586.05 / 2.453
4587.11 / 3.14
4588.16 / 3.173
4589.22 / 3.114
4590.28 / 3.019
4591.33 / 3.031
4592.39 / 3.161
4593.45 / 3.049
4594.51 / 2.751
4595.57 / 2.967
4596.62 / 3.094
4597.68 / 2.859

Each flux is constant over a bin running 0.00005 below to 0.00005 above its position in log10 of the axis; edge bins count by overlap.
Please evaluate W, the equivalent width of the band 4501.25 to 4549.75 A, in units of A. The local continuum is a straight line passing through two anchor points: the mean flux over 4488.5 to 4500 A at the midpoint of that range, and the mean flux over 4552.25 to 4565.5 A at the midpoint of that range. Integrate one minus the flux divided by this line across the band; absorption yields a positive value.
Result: 1.2 A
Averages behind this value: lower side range 2.95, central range 2.96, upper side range 3.12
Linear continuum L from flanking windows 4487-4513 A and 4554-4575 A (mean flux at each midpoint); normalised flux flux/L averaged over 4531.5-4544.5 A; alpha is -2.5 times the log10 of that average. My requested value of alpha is 0.07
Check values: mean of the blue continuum 3.01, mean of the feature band 2.92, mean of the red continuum 3.17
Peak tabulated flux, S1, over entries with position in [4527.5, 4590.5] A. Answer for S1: 3.693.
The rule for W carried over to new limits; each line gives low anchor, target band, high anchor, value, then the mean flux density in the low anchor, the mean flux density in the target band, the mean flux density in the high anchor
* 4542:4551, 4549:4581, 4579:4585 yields -2.9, 2.88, 3.1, 2.8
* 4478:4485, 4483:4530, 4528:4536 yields -3.1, 3.02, 3.02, 2.64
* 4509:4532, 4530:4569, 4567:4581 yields 1.1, 2.97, 2.98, 3.14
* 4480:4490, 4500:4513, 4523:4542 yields -0.4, 3.06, 3.06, 2.84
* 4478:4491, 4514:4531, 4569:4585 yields 0.5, 3.06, 2.97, 3.06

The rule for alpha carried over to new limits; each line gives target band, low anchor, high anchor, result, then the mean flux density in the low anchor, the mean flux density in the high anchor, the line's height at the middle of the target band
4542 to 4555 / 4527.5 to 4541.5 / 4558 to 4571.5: 0.04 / 2.83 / 3.19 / 2.99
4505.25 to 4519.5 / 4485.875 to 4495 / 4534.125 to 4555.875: -0.03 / 3.01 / 2.89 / 2.96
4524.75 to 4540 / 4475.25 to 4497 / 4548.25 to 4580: 0.10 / 3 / 3.1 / 3.06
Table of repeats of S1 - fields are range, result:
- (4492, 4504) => 3.593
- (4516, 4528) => 3.285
